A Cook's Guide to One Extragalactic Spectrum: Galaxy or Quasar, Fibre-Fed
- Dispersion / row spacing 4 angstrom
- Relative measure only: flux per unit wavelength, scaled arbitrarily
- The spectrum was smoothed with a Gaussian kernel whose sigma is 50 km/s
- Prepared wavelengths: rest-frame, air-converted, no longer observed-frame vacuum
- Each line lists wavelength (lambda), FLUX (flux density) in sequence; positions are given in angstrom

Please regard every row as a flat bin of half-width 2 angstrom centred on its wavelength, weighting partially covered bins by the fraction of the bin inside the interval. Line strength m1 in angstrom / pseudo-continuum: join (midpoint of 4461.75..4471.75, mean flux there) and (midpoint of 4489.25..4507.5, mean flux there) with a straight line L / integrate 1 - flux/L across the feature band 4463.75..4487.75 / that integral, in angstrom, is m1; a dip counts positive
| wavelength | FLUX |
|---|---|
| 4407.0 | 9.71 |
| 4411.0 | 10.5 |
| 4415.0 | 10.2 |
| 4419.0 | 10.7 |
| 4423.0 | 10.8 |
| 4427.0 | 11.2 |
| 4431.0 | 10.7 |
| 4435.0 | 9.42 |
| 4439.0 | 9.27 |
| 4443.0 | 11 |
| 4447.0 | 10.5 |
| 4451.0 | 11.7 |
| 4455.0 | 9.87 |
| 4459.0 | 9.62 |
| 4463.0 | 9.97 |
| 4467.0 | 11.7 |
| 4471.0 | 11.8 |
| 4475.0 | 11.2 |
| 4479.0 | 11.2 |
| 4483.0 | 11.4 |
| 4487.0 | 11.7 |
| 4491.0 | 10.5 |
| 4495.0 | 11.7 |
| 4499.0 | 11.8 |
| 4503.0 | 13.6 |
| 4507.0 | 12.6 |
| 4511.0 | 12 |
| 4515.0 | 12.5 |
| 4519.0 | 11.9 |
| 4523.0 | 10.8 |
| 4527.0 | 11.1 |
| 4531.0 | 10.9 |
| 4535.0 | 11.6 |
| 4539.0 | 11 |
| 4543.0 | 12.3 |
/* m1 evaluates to 0.0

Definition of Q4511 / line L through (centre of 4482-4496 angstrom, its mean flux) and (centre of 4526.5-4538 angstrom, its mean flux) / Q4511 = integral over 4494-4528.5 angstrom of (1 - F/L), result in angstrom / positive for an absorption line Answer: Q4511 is -2.4 angstrom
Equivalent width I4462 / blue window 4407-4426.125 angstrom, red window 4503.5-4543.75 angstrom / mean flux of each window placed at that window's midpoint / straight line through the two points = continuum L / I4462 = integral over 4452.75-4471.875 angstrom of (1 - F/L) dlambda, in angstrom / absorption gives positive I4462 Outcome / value 0.85 angstrom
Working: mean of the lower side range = 10.5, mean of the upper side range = 11.7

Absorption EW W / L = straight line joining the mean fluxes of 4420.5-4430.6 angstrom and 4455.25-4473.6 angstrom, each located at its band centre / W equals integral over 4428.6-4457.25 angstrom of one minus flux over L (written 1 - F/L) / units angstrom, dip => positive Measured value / 1.3 angstrom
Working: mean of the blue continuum 10.9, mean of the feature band 10.4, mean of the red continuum 10.7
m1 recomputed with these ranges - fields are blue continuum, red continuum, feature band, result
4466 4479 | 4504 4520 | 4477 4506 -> 0.5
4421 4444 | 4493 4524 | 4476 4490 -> 0.2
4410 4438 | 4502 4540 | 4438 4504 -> 0.1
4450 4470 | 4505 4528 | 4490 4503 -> -0.4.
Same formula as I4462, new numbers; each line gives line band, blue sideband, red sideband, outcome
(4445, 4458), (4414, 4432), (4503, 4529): 0.6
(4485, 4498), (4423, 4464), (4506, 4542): -0.3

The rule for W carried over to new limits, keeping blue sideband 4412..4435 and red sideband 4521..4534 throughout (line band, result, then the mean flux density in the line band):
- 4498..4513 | -2.3 angstrom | 12.5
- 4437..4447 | 0.4 angstrom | 10.2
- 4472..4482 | -0.4 angstrom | 11.3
